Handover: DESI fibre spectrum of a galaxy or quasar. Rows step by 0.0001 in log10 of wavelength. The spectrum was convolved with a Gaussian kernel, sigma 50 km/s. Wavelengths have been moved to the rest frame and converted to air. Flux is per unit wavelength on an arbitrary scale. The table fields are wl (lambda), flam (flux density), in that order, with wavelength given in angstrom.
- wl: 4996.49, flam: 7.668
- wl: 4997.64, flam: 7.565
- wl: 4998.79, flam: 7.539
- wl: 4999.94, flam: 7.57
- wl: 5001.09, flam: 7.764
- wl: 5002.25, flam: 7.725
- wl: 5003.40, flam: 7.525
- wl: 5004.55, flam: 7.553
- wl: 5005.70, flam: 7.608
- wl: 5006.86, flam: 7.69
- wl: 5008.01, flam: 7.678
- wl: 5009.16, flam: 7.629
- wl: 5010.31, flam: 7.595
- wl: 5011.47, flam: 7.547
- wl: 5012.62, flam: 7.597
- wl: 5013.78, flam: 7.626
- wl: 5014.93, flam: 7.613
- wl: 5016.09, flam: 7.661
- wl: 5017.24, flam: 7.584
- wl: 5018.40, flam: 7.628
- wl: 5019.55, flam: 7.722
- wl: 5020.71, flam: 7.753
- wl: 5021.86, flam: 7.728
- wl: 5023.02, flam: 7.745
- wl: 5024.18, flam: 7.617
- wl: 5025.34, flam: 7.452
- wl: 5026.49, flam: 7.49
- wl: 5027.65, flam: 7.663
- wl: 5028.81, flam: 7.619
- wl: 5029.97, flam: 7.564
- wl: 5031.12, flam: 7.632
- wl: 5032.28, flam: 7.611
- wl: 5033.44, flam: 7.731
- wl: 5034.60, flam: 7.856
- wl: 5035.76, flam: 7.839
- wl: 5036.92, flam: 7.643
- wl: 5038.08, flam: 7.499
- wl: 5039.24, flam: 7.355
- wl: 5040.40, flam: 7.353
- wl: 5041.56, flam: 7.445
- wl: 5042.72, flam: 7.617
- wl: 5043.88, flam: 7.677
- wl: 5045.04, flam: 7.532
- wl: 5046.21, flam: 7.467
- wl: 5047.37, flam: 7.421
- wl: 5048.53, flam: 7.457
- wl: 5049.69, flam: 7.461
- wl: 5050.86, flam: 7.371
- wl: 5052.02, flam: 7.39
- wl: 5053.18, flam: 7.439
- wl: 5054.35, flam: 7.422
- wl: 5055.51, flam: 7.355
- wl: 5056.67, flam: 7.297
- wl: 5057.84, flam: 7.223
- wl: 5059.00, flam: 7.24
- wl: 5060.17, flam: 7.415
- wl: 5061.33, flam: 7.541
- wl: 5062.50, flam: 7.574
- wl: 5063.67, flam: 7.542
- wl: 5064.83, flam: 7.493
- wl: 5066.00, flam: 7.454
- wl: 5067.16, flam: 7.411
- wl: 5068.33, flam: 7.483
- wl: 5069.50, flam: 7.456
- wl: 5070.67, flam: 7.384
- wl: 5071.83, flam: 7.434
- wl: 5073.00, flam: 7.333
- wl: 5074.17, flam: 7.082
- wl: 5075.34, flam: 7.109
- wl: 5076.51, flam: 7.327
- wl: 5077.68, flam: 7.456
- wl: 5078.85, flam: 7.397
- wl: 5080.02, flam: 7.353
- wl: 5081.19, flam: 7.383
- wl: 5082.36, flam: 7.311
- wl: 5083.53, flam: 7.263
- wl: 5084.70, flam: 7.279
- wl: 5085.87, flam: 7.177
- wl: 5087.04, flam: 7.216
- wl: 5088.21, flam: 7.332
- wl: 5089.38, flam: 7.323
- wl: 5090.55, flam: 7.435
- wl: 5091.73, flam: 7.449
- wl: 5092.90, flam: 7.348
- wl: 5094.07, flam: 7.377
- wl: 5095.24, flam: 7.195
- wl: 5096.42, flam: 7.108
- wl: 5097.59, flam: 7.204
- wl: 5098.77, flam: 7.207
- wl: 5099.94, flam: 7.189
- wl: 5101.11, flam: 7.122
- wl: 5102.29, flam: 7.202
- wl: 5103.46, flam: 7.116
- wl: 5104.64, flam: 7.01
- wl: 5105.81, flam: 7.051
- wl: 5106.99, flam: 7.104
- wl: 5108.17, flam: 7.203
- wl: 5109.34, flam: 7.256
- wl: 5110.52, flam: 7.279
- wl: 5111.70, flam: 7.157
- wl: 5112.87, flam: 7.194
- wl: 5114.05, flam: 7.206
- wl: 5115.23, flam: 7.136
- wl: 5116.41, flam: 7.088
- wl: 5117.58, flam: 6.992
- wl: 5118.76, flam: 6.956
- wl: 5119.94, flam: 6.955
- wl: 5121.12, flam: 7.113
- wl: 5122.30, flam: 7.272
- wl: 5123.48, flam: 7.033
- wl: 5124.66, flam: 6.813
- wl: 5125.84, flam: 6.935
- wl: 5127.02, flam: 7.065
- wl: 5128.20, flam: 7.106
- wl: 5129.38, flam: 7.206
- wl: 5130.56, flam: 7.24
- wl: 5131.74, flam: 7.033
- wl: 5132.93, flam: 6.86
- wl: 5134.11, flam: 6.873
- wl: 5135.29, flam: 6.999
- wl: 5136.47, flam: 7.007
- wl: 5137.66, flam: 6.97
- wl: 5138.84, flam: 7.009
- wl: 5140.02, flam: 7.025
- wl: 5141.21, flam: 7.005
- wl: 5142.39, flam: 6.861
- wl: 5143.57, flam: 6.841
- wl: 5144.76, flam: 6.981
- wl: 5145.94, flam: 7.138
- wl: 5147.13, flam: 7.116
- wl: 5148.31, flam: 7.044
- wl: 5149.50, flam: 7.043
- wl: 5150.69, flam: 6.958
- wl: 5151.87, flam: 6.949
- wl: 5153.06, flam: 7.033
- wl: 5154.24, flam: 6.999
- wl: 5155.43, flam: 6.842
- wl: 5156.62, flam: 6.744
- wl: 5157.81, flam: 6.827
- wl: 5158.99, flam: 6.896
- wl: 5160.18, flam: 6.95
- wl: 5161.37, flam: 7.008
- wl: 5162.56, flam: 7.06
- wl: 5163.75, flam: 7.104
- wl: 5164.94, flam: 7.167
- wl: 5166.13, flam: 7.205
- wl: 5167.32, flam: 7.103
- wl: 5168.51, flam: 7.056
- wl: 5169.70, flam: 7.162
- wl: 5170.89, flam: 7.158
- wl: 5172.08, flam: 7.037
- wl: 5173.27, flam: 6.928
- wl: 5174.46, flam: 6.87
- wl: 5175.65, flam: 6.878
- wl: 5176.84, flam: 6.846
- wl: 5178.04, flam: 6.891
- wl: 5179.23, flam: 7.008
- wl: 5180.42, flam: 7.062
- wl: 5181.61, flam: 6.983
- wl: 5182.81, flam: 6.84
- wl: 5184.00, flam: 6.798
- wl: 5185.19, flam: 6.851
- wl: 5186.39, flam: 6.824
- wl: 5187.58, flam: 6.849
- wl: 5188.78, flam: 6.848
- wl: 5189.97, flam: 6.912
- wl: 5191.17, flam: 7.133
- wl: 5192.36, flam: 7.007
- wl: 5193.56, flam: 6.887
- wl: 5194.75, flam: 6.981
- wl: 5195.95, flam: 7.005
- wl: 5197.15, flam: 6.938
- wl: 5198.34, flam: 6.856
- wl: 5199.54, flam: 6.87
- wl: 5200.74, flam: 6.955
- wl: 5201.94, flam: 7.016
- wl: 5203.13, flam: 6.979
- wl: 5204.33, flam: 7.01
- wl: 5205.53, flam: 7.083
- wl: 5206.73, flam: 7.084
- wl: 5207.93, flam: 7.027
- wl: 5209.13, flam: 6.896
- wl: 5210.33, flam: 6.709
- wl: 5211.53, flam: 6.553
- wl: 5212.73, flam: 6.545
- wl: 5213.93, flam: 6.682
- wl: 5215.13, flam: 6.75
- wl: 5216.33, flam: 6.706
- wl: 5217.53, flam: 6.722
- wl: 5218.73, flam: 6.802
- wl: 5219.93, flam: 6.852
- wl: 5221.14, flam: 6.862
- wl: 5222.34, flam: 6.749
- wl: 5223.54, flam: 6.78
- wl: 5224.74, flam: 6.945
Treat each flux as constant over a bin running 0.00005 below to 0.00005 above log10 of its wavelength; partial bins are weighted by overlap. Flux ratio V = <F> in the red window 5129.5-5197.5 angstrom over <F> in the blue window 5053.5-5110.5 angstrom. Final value 0.96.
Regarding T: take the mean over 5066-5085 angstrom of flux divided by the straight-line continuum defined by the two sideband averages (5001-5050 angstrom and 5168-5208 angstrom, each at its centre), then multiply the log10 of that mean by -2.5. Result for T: 0.009 mag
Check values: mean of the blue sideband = 7.6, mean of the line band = 7.34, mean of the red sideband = 6.96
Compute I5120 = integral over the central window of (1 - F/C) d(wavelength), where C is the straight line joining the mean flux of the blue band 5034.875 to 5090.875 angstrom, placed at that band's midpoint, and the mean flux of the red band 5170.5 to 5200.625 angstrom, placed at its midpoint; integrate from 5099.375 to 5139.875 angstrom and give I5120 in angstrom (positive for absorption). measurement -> 0.6 angstrom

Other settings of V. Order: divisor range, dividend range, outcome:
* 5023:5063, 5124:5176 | 0.93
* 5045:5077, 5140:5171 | 0.95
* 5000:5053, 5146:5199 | 0.92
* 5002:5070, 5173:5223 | 0.91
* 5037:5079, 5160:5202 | 0.94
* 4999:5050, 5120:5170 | 0.92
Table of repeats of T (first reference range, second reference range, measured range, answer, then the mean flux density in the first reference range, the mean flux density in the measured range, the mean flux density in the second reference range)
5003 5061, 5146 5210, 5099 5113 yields 0.01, 7.55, 7.16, 6.97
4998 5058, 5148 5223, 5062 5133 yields 0.01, 7.57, 7.23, 6.93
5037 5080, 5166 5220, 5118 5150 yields 0.02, 7.42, 7.02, 6.92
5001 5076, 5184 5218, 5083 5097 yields 0.00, 7.53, 7.29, 6.88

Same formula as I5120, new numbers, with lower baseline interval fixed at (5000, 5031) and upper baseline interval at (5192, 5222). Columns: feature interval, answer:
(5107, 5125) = 0.3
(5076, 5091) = 0.1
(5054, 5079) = 0.1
